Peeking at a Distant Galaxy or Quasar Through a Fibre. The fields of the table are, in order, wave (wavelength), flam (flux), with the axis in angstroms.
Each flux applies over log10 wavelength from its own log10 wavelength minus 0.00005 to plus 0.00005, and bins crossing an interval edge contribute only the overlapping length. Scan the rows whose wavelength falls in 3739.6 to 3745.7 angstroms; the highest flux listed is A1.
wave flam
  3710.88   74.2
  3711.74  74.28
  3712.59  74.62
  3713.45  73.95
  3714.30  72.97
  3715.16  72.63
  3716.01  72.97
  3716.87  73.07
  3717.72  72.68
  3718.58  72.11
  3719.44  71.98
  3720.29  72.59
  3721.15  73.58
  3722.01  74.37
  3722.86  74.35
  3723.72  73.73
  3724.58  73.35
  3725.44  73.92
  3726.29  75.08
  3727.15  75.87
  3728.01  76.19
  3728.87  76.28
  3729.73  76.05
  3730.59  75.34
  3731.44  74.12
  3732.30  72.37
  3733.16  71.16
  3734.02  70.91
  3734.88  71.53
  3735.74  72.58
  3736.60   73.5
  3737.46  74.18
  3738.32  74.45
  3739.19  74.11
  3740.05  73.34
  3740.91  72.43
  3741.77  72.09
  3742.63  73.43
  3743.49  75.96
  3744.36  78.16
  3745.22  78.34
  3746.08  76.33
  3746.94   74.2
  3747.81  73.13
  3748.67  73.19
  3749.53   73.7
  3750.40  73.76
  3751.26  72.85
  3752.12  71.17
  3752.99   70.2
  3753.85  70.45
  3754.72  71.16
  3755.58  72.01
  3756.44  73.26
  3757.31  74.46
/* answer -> 78.34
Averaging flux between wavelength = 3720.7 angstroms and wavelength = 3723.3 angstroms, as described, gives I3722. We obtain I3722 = 74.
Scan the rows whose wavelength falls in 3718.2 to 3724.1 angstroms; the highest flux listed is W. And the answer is 74.37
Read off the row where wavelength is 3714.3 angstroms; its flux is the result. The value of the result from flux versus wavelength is 72.97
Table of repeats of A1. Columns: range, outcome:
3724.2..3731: 76.28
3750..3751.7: 73.76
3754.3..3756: 72.01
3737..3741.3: 74.45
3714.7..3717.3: 73.07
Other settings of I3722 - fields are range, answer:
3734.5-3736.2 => 72.1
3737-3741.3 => 73.6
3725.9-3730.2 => 75.8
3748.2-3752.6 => 72.9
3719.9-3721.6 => 72.8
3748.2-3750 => 73.4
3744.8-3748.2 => 75.5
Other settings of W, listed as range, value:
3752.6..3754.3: 70.45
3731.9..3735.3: 72.37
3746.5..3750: 74.2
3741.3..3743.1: 73.43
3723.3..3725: 73.73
